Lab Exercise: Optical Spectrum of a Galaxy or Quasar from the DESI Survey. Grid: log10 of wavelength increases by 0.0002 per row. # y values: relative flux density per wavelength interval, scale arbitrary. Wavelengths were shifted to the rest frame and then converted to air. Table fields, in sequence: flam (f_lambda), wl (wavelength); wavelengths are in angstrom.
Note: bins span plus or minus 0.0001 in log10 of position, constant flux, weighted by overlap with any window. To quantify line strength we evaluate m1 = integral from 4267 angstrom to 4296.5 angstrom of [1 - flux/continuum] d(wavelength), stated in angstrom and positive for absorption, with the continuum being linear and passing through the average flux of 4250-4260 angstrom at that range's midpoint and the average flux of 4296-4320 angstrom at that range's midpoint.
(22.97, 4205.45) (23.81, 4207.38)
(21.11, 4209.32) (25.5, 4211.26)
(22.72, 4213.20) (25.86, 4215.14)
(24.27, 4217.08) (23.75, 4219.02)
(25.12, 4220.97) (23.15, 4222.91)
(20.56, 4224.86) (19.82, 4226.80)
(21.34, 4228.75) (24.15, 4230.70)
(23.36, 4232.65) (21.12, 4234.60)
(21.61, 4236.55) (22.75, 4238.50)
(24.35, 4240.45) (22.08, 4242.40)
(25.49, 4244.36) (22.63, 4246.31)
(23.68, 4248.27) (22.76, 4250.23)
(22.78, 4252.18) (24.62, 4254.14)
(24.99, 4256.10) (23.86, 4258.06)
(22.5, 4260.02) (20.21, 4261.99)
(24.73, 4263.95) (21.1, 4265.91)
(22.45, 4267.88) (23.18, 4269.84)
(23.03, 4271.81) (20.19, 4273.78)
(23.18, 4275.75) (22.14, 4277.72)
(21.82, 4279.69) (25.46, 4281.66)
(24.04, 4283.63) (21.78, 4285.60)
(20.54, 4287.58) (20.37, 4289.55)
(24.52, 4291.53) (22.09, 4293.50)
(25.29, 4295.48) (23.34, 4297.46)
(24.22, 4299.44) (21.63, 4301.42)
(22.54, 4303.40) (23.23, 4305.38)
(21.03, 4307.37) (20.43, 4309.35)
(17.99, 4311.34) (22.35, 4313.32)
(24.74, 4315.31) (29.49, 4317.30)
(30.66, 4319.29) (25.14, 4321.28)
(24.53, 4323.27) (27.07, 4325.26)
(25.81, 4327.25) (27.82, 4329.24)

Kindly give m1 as 1.15 angstrom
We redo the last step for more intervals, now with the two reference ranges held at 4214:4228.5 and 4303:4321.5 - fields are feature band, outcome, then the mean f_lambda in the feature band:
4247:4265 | 0.0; 23.3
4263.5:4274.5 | 0.5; 22.4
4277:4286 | 0.1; 23.2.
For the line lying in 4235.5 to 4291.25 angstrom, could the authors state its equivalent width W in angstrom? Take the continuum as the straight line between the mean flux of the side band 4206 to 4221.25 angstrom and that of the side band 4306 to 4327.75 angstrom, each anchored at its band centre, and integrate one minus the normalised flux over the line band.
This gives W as 3.13 angstrom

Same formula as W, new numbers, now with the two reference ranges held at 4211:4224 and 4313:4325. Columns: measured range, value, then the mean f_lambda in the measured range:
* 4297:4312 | 2.4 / 21.8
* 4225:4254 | 2.4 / 22.7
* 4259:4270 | 1.3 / 22.3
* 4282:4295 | 1.6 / 22.5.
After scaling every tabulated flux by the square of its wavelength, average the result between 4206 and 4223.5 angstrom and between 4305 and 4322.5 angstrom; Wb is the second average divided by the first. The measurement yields 1.05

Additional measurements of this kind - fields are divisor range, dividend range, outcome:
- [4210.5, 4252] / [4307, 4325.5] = 1.10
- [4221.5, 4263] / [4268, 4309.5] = 1.01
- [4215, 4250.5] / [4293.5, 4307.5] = 1.04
